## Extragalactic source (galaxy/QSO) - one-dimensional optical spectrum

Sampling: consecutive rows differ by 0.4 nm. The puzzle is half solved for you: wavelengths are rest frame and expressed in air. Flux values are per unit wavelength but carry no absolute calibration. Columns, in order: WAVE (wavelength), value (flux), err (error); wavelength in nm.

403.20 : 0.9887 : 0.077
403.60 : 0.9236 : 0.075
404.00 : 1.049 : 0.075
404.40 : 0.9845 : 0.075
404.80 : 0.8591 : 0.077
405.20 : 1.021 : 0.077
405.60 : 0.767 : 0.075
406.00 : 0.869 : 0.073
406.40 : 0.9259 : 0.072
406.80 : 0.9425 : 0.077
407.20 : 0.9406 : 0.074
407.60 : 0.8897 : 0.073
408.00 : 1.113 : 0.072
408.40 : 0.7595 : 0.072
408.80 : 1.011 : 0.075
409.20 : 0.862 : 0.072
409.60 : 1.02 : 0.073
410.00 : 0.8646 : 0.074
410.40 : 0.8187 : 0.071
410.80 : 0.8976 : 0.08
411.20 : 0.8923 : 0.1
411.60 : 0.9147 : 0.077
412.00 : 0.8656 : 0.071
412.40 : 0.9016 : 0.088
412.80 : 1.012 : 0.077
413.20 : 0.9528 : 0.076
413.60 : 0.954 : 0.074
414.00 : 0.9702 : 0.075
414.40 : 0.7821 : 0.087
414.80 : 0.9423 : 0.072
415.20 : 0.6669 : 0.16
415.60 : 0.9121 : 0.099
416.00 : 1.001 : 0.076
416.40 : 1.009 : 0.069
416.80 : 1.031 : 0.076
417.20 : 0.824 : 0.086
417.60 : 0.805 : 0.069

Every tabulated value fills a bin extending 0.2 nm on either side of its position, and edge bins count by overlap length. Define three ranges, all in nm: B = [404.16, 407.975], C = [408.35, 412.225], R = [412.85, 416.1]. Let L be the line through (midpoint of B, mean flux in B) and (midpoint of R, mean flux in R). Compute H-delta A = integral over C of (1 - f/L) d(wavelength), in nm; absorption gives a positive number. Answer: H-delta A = 0.06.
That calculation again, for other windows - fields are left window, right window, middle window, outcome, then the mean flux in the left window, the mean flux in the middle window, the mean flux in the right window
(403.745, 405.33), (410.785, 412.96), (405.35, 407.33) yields 0.14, 0.975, 0.891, 0.914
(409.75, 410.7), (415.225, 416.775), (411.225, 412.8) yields -0.04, 0.857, 0.909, 0.946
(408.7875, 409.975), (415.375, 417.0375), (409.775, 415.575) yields 0.43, 0.942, 0.89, 0.98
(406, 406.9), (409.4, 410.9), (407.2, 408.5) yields -0.03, 0.919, 0.936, 0.9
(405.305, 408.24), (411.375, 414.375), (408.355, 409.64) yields 0.01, 0.922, 0.918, 0.929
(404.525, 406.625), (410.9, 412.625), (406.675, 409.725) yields -0.16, 0.892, 0.94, 0.896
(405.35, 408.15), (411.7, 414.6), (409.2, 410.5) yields 0.03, 0.919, 0.901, 0.92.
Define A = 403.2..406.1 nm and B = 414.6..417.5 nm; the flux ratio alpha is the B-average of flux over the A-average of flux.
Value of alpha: 1.0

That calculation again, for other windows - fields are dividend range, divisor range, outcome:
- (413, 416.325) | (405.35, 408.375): 0.99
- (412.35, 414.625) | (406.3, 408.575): 1.00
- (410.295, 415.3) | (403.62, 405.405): 0.92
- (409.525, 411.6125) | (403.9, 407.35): 0.97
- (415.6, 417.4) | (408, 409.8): 1.03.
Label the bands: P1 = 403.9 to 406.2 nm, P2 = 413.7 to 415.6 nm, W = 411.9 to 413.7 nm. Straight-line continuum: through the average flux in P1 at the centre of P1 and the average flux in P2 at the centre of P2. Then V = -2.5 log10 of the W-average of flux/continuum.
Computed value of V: -0.09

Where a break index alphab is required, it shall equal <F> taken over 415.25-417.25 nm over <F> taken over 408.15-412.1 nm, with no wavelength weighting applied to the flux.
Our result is 1.06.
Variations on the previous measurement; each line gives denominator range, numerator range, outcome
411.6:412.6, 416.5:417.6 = 1.03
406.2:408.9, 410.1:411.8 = 0.94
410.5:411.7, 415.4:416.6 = 1.09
